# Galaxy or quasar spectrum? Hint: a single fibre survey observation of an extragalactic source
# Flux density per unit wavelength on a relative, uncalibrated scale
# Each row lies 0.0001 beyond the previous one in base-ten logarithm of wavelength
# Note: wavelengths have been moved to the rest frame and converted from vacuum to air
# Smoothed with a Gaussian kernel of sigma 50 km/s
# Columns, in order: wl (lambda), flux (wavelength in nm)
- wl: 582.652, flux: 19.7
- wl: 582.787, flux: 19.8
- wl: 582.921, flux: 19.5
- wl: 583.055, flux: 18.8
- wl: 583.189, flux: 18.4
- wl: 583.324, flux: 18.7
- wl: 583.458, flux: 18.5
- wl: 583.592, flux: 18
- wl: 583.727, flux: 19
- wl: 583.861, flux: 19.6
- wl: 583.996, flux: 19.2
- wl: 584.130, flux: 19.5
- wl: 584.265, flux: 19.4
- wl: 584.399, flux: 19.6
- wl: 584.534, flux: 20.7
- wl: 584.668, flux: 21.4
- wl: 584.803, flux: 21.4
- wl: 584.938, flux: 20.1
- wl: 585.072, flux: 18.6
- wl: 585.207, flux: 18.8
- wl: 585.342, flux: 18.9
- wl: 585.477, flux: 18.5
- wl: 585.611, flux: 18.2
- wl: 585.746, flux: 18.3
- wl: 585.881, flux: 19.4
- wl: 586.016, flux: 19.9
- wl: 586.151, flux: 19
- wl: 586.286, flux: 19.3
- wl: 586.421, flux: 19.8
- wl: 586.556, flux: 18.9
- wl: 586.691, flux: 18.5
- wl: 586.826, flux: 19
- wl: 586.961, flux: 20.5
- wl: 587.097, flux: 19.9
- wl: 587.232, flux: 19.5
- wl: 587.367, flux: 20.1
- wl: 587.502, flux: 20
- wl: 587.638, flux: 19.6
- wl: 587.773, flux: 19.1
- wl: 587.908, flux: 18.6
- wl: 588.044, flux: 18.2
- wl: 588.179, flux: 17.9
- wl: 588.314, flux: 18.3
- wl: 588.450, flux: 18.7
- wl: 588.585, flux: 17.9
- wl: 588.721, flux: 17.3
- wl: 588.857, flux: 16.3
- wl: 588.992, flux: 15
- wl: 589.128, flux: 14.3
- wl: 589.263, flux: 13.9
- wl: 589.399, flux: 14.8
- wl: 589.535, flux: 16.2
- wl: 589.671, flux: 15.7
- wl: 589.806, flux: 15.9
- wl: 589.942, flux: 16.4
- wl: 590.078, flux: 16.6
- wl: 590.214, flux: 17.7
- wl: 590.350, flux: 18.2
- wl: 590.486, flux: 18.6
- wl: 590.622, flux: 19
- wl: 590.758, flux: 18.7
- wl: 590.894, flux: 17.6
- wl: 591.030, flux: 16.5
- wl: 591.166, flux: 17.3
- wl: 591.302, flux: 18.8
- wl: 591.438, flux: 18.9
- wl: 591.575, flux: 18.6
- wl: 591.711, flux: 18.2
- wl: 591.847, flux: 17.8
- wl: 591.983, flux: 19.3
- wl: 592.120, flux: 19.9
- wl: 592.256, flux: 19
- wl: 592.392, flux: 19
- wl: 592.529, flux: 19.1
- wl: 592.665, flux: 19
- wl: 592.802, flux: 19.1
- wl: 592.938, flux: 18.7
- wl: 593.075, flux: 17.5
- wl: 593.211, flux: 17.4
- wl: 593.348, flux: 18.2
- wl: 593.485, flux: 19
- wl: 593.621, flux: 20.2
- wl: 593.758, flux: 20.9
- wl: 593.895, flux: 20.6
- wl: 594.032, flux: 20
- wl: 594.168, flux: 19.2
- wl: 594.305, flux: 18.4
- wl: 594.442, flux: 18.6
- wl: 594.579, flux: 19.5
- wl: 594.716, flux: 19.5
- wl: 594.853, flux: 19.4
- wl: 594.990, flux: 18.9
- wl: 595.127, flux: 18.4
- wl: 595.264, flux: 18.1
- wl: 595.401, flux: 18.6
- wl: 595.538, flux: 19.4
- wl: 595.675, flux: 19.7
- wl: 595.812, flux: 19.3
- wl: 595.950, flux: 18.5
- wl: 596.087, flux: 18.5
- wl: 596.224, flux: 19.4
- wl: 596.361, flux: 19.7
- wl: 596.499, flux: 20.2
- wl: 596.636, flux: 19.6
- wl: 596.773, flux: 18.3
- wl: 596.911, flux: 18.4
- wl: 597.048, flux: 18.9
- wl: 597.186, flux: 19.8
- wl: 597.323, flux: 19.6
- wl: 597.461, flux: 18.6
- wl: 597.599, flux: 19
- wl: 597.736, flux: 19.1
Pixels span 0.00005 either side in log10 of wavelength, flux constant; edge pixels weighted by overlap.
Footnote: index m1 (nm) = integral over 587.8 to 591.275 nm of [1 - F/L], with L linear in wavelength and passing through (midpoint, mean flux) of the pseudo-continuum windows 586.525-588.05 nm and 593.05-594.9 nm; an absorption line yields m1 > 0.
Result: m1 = 0.40 nm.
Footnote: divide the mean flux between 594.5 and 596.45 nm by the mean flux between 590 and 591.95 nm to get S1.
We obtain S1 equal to 1.06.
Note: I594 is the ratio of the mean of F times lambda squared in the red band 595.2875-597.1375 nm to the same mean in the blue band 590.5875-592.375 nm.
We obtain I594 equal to 1.05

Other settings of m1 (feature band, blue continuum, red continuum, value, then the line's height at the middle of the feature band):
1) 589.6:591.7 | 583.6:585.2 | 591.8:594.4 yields 0.18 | 19.3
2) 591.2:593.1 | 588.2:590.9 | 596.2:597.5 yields -0.11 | 17.7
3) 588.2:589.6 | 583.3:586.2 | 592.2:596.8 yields 0.21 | 19.2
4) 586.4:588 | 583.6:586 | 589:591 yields -0.11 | 18.1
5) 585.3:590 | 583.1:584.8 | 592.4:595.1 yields 0.30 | 19.3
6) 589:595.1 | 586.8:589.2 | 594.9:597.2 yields 0.17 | 18.7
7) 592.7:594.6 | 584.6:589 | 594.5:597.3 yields 0.00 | 19.1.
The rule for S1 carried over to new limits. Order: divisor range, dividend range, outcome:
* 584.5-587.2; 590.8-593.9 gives 0.96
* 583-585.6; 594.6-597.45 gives 0.99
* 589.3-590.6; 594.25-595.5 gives 1.13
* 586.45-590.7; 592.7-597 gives 1.07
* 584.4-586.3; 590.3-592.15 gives 0.94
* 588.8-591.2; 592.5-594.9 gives 1.15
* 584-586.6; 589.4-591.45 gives 0.89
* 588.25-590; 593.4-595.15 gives 1.20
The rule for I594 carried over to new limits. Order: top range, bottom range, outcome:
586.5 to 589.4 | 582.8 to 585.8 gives 0.95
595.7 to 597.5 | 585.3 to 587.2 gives 1.04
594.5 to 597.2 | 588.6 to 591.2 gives 1.17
